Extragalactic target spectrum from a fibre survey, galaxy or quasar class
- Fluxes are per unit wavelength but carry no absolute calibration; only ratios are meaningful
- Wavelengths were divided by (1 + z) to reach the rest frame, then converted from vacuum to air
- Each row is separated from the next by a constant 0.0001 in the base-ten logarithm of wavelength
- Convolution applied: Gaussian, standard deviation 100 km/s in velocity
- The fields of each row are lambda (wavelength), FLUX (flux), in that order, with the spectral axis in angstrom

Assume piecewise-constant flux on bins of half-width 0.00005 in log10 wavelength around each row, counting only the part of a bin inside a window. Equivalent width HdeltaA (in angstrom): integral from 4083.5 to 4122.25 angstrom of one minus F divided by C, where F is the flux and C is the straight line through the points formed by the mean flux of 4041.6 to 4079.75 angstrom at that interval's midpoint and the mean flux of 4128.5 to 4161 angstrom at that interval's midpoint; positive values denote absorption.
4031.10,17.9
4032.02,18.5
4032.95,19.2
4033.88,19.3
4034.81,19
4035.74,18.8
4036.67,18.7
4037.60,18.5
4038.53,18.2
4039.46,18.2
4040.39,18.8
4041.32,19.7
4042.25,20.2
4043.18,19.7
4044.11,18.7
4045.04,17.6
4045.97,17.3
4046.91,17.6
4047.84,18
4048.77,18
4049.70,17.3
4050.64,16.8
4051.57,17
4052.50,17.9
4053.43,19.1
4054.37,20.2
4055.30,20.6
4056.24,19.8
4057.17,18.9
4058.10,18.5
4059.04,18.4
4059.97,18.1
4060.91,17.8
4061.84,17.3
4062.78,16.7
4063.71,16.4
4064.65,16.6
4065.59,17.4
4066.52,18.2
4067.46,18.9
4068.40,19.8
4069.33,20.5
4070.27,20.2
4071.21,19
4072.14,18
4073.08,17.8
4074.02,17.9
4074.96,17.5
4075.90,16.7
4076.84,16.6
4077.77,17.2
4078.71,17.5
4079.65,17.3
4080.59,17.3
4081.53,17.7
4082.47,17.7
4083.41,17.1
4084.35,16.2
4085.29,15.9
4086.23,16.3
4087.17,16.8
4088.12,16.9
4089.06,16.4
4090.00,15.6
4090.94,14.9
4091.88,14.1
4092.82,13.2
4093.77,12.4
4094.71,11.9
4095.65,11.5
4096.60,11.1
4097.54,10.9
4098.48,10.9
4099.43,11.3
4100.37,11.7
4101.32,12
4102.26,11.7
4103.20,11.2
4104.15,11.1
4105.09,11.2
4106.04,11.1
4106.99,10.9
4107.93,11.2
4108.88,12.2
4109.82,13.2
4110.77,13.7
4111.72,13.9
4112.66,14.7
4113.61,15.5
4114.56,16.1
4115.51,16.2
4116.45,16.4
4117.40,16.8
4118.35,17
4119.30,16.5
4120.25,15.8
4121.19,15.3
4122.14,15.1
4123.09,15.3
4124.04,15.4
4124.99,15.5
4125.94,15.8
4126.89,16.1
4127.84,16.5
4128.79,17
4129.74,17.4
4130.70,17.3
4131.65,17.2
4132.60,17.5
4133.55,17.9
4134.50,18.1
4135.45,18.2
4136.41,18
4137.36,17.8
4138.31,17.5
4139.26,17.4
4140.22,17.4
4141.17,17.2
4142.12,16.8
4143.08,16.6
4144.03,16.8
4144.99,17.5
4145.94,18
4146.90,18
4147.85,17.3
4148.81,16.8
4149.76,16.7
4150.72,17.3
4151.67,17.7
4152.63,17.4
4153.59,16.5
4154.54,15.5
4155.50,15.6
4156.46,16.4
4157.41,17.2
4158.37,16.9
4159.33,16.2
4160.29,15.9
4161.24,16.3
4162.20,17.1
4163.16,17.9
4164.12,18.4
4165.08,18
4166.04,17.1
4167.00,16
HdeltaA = 8.4 angstrom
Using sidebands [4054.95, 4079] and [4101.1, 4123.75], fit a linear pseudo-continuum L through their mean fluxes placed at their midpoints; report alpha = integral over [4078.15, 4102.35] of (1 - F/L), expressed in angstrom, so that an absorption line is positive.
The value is 2.4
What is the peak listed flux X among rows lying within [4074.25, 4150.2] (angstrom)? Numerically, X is 18.2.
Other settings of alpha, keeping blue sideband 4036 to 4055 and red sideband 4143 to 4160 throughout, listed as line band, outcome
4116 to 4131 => 1.0 angstrom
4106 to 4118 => 2.3 angstrom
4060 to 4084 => 0.3 angstrom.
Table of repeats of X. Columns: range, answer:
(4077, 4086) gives 17.7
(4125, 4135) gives 18.1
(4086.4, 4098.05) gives 16.9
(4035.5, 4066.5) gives 20.6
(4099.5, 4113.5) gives 14.7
